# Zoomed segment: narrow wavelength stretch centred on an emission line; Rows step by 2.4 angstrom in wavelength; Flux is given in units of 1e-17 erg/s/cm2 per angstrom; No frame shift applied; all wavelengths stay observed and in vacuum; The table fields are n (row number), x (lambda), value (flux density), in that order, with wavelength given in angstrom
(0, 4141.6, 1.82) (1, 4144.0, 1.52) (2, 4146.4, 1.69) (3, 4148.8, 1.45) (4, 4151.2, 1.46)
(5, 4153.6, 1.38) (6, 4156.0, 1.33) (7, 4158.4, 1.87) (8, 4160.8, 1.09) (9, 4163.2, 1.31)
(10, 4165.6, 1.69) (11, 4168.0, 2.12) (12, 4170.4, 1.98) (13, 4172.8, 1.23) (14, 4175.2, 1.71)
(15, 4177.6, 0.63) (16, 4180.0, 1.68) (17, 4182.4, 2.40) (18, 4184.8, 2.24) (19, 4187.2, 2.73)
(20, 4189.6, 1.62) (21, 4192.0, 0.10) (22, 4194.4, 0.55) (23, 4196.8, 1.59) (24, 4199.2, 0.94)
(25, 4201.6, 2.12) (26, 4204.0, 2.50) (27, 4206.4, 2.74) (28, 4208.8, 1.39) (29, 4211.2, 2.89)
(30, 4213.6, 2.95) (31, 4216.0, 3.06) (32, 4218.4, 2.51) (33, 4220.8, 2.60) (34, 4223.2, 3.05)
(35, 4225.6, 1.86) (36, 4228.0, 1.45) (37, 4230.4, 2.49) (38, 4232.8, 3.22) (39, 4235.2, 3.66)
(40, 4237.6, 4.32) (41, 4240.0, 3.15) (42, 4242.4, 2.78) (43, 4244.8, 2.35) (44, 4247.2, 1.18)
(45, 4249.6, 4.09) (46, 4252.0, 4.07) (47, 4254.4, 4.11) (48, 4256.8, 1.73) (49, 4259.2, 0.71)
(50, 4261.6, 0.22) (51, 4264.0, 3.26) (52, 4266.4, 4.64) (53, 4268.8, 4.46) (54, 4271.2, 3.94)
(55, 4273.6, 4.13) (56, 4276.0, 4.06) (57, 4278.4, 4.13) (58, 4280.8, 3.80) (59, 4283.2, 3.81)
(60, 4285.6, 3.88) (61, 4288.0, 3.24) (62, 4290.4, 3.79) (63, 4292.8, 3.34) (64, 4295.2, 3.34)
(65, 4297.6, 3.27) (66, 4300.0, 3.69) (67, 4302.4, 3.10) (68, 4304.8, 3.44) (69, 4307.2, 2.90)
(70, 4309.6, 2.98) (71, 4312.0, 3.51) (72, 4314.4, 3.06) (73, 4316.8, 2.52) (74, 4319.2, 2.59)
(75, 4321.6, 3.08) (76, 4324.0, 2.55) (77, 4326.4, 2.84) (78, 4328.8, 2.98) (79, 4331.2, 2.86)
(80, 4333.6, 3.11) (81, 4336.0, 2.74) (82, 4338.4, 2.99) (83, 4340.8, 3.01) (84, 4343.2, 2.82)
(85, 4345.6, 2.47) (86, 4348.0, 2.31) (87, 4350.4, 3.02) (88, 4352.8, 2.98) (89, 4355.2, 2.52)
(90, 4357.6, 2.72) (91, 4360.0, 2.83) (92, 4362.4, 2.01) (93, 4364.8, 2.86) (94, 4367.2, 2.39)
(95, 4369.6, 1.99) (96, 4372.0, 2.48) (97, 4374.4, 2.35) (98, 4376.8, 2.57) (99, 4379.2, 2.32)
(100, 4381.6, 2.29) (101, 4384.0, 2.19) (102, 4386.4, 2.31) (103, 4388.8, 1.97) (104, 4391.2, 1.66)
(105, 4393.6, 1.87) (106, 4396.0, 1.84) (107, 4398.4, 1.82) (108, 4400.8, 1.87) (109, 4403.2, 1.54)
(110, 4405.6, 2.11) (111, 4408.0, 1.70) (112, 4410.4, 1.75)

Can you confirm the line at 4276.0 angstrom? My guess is Ly-alpha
